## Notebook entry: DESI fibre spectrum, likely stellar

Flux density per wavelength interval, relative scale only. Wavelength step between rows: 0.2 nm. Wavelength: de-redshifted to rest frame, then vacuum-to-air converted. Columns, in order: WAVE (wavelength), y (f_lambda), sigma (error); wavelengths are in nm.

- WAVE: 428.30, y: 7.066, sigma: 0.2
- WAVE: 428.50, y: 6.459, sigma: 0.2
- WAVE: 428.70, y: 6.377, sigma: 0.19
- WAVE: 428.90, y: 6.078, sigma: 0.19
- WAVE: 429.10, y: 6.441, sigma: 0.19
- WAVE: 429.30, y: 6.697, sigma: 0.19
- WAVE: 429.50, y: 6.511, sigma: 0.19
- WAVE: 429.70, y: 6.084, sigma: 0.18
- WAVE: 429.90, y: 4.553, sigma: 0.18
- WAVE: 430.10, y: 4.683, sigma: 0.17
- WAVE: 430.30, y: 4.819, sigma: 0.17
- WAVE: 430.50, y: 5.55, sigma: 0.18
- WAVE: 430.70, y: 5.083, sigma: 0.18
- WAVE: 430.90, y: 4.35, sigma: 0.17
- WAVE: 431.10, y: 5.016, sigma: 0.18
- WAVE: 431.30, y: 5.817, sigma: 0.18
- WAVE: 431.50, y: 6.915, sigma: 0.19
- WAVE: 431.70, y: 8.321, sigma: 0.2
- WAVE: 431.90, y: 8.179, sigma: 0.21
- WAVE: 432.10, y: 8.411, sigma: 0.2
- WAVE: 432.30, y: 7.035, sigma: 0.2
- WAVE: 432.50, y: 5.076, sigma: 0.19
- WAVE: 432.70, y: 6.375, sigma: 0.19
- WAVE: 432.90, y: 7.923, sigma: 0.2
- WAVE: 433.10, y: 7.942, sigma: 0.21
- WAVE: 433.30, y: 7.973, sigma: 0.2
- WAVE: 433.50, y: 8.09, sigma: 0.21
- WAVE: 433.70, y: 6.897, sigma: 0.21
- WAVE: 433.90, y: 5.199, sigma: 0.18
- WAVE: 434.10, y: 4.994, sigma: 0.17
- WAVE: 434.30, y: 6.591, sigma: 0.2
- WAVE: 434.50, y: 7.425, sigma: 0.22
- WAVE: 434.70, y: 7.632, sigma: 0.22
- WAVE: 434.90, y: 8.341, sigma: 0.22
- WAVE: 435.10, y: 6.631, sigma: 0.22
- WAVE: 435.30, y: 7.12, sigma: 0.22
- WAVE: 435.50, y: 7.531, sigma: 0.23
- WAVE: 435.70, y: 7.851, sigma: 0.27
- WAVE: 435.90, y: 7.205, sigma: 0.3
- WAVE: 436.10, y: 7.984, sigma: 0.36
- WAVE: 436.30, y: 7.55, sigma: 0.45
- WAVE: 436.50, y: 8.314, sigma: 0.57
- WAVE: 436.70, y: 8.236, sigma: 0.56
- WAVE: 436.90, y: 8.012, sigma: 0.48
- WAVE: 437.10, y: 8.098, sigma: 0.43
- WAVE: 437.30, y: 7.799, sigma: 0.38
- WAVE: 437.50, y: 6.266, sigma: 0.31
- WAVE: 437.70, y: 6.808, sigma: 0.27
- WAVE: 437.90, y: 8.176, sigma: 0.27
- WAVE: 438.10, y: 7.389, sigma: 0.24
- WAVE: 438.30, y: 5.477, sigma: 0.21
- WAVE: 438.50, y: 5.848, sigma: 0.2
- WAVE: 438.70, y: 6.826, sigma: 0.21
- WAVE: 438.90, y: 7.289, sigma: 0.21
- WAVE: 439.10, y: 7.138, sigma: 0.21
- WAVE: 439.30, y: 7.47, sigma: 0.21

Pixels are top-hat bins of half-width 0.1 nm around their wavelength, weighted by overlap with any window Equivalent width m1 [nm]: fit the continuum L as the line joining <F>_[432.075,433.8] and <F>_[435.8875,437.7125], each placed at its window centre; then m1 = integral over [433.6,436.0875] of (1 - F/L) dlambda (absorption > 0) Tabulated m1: 0.162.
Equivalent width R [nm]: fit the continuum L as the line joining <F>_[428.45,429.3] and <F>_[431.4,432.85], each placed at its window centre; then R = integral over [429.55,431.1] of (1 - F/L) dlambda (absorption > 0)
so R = 0.39 nm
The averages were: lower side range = 6.37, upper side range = 7.21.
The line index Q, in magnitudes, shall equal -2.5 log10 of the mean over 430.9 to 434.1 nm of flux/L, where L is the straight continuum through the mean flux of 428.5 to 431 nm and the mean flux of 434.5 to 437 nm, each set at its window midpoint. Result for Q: -0.047 mag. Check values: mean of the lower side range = 5.64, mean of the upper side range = 7.69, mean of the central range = 6.87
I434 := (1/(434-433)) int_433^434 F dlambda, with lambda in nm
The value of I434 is 7.22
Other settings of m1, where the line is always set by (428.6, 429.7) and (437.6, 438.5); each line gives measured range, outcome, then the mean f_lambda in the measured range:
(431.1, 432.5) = -0.12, 7.1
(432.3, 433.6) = -0.12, 7.21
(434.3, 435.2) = -0.10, 7.41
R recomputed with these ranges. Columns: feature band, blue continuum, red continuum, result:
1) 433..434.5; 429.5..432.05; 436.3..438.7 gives -0.08 nm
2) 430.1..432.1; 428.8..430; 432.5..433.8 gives 0.18 nm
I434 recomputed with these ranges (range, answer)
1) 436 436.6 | 7.95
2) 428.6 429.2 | 6.3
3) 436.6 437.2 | 8.12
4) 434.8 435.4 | 7.36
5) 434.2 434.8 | 7.22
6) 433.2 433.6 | 8.03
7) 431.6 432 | 8.25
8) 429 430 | 6.06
